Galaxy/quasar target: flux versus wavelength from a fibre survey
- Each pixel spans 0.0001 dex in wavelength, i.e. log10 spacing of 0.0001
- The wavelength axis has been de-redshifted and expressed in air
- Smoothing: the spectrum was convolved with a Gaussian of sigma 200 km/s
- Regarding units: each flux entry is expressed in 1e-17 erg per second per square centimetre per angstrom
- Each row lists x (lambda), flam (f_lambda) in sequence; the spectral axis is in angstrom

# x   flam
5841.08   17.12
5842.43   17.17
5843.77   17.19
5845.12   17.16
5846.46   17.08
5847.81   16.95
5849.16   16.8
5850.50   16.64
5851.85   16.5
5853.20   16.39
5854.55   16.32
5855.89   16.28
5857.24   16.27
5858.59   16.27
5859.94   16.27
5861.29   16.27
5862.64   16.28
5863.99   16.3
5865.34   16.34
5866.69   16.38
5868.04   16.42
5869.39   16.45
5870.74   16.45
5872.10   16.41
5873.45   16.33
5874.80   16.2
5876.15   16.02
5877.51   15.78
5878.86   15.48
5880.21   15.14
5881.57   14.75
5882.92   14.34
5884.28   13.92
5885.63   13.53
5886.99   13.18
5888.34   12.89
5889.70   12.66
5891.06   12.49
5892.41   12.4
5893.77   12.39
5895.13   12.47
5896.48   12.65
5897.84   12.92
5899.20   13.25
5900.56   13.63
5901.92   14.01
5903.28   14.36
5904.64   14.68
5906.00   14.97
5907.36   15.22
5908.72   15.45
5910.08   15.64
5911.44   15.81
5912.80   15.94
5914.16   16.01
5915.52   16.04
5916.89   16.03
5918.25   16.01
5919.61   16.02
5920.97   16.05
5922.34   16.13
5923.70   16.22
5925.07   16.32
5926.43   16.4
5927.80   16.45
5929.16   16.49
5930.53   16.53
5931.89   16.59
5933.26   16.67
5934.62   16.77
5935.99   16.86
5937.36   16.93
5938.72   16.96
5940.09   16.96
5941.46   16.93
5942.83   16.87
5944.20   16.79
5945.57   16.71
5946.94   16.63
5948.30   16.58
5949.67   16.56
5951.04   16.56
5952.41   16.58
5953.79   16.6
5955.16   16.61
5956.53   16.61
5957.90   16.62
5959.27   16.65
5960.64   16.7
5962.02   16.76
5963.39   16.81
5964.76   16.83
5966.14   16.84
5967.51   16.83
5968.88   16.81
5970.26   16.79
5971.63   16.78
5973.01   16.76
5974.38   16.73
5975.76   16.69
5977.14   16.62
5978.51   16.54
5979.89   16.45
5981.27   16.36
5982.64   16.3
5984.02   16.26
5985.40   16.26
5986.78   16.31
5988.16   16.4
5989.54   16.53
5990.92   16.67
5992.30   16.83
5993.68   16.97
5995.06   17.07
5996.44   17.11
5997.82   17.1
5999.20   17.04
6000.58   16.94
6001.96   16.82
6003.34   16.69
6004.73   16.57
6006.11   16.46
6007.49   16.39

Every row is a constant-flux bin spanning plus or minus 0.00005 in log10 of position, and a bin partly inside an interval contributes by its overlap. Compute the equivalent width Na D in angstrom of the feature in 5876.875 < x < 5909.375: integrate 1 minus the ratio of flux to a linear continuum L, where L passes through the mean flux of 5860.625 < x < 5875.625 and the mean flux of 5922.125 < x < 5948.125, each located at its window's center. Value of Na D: 5.2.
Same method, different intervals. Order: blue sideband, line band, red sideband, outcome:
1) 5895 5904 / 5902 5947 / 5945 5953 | -3.5 angstrom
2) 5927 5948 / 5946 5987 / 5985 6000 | 0.3 angstrom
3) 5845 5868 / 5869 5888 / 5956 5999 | 1.5 angstrom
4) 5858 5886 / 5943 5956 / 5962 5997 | -0.2 angstrom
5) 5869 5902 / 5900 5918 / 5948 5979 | -0.3 angstrom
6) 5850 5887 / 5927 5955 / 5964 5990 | -0.6 angstrom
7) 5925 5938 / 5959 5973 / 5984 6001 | -0.1 angstrom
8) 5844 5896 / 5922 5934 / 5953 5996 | -0.2 angstrom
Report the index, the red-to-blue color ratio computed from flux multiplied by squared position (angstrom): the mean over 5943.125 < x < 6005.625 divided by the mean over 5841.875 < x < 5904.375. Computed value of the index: 1.13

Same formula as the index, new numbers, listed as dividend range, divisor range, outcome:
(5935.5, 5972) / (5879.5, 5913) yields 1.23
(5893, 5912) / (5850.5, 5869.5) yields 0.87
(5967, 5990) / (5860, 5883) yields 1.07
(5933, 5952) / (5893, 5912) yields 1.21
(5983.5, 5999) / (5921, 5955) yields 1.02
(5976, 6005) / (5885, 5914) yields 1.24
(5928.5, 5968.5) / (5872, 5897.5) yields 1.21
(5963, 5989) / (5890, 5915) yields 1.20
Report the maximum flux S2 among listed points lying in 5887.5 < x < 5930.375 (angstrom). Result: 16.49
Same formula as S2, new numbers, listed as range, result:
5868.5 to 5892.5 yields 16.45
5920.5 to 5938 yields 16.93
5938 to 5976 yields 16.96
